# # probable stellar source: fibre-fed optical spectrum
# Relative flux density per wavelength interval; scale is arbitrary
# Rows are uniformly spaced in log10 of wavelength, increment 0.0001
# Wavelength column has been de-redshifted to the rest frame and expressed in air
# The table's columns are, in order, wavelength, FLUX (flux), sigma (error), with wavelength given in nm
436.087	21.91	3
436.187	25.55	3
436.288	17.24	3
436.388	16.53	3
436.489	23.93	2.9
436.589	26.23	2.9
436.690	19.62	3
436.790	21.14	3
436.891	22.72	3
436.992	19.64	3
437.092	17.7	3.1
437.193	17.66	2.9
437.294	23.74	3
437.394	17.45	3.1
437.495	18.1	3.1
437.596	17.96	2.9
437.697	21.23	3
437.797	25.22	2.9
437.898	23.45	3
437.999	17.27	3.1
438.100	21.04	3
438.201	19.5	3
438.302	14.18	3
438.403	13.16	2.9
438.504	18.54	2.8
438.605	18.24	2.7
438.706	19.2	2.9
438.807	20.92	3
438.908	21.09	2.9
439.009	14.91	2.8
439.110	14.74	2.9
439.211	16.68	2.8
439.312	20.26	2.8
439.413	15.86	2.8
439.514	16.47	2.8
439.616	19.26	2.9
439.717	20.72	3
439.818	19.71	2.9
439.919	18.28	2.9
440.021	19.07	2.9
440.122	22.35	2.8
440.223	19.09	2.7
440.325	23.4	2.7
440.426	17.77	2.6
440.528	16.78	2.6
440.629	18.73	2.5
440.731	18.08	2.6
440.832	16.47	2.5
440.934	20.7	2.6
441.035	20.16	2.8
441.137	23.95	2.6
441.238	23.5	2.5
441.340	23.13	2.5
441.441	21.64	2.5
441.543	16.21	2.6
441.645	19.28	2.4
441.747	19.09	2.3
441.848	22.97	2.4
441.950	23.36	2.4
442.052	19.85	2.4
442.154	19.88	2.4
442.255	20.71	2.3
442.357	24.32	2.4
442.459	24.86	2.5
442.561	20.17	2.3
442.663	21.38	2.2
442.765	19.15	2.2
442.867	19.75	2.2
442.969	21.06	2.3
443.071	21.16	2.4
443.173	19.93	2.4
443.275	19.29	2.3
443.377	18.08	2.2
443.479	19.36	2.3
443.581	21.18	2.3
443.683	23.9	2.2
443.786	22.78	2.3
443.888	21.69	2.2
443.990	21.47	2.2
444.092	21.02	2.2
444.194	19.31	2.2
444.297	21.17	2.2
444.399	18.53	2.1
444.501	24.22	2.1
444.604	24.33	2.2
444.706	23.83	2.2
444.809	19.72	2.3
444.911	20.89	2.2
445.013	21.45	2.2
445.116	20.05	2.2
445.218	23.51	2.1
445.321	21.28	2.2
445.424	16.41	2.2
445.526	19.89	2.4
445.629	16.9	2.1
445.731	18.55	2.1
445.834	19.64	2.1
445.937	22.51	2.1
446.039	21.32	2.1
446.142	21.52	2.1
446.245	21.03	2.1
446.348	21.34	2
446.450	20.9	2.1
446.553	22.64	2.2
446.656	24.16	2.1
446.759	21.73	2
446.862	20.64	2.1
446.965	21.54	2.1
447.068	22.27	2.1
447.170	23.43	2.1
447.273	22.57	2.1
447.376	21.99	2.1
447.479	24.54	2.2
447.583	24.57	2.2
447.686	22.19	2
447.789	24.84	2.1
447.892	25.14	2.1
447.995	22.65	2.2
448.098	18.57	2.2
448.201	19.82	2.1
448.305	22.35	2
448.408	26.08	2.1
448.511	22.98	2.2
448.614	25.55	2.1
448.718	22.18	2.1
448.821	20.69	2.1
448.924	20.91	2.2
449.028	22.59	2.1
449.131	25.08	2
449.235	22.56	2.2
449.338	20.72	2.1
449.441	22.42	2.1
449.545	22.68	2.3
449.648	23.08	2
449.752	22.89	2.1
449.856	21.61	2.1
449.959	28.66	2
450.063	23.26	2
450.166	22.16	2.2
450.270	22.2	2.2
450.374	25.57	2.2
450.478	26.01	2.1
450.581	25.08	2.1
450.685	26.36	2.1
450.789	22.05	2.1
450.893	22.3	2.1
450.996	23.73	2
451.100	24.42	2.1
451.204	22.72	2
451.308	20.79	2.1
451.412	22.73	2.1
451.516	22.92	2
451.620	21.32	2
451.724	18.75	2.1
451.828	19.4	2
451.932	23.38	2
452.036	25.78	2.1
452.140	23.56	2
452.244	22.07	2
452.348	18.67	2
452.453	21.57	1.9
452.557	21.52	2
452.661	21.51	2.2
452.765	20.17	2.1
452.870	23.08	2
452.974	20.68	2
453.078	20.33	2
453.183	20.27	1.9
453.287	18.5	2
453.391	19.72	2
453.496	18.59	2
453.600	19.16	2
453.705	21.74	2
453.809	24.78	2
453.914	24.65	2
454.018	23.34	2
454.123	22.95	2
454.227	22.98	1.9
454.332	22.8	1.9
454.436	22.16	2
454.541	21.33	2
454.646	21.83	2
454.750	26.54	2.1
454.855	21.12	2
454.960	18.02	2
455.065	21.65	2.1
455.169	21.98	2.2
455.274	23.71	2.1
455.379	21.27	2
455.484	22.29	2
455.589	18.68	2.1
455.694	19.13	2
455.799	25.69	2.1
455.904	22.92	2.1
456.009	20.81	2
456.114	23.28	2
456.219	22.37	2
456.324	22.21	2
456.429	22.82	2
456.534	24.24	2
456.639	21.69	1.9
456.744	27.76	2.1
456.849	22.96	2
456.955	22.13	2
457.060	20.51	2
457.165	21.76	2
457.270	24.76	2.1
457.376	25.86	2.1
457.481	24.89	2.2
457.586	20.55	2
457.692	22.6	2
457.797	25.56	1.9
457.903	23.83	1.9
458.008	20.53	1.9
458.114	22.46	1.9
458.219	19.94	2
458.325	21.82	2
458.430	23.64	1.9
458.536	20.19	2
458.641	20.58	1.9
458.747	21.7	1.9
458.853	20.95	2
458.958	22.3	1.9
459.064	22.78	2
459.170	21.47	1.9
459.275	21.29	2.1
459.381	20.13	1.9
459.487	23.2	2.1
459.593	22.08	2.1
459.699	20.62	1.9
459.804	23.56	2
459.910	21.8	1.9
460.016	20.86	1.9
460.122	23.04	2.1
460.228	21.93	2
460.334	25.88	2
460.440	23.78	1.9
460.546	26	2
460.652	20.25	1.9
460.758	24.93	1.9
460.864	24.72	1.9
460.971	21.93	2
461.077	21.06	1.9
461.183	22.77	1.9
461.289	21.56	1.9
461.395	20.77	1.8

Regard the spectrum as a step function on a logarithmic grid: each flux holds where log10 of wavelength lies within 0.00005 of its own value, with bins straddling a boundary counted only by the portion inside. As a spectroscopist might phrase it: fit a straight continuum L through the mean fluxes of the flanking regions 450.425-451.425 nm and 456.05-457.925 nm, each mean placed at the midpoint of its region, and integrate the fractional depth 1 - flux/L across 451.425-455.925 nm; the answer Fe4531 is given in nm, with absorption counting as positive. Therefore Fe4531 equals 0.35 nm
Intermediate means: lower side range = 23.7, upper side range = 23.3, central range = 21.7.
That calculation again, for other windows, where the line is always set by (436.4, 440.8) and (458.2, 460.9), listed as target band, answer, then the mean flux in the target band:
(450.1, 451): -0.13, 24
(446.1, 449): -0.27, 22.5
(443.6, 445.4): -0.13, 21.6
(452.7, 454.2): 0.01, 21.3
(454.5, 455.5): -0.01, 22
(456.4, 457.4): -0.07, 23.4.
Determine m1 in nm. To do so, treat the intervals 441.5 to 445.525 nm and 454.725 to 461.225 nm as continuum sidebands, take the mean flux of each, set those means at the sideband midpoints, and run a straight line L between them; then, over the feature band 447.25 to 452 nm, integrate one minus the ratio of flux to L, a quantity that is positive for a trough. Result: -0.30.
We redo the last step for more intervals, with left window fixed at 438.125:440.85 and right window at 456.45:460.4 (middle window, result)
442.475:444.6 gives -0.184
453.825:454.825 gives -0.074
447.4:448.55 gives -0.162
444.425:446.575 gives -0.148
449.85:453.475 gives -0.234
